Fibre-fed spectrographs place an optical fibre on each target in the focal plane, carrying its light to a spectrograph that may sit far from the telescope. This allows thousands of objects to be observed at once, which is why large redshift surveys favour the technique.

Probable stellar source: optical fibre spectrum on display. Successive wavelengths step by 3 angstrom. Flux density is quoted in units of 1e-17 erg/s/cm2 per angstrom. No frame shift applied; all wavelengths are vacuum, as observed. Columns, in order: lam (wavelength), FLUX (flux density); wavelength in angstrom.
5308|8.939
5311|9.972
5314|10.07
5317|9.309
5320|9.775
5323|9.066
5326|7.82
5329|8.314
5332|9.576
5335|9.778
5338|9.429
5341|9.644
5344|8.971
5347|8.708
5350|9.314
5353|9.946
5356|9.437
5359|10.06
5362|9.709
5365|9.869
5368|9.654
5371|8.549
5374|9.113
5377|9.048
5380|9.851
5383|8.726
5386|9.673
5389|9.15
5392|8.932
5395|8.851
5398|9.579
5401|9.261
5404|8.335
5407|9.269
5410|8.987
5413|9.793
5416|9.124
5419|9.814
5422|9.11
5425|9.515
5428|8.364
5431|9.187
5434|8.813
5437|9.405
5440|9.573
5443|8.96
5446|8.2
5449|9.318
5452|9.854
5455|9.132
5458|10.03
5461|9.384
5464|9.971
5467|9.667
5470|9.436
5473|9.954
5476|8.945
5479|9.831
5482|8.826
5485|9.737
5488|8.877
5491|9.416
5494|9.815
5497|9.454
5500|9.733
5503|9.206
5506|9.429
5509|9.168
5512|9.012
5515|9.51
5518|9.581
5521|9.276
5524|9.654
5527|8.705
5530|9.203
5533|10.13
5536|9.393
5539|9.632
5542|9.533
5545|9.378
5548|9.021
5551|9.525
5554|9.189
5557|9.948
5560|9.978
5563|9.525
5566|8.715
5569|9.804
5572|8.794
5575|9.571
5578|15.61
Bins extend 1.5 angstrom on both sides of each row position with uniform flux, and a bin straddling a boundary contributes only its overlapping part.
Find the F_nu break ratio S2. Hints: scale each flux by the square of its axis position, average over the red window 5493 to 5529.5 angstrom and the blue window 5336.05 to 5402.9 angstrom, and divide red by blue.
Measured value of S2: 1.06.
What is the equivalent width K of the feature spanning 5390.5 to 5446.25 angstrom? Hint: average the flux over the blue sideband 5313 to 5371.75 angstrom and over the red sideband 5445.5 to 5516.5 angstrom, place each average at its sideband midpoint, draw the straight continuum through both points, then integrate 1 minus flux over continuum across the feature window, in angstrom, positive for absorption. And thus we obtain 1.6 angstrom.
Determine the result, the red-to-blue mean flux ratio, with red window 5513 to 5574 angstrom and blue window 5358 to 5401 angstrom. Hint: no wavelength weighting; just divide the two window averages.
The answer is 1.01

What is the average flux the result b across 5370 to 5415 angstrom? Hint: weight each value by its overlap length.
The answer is 9.15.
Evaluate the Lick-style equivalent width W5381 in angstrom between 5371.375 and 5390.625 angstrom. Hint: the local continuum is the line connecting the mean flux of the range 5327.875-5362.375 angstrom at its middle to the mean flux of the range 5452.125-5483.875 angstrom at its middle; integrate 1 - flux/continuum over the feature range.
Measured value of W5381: 0.5 angstrom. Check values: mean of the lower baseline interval 9.41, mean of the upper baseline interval 9.53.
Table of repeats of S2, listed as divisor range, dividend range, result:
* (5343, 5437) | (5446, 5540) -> 1.06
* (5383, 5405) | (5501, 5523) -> 1.07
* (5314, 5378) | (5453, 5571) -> 1.08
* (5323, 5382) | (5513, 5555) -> 1.08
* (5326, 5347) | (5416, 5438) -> 1.04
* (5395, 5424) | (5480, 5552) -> 1.06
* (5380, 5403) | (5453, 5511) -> 1.07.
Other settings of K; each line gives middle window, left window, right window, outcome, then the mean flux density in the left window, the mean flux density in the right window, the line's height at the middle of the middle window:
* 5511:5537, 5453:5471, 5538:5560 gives 0.4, 9.61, 9.49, 9.53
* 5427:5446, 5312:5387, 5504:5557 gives 0.7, 9.34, 9.39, 9.36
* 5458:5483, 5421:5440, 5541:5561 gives -0.8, 9.1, 9.5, 9.24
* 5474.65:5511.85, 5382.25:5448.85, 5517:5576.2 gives -0.2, 9.13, 9.43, 9.3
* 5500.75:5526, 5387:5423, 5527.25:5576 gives 0.1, 9.19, 9.44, 9.37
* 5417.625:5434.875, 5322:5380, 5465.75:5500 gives 0.4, 9.28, 9.46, 9.38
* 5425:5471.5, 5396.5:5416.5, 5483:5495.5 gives 0.1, 9.2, 9.44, 9.32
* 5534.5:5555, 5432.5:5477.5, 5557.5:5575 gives 0.0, 9.38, 9.41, 9.41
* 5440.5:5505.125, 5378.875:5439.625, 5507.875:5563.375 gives -0.7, 9.19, 9.44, 9.32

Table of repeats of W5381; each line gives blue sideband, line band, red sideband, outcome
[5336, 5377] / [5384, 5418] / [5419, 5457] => 0.33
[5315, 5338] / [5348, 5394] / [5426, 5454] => -1.38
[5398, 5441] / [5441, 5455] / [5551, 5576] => 0.21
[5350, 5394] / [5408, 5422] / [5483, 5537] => 0.01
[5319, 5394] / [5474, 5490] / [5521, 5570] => 0.21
